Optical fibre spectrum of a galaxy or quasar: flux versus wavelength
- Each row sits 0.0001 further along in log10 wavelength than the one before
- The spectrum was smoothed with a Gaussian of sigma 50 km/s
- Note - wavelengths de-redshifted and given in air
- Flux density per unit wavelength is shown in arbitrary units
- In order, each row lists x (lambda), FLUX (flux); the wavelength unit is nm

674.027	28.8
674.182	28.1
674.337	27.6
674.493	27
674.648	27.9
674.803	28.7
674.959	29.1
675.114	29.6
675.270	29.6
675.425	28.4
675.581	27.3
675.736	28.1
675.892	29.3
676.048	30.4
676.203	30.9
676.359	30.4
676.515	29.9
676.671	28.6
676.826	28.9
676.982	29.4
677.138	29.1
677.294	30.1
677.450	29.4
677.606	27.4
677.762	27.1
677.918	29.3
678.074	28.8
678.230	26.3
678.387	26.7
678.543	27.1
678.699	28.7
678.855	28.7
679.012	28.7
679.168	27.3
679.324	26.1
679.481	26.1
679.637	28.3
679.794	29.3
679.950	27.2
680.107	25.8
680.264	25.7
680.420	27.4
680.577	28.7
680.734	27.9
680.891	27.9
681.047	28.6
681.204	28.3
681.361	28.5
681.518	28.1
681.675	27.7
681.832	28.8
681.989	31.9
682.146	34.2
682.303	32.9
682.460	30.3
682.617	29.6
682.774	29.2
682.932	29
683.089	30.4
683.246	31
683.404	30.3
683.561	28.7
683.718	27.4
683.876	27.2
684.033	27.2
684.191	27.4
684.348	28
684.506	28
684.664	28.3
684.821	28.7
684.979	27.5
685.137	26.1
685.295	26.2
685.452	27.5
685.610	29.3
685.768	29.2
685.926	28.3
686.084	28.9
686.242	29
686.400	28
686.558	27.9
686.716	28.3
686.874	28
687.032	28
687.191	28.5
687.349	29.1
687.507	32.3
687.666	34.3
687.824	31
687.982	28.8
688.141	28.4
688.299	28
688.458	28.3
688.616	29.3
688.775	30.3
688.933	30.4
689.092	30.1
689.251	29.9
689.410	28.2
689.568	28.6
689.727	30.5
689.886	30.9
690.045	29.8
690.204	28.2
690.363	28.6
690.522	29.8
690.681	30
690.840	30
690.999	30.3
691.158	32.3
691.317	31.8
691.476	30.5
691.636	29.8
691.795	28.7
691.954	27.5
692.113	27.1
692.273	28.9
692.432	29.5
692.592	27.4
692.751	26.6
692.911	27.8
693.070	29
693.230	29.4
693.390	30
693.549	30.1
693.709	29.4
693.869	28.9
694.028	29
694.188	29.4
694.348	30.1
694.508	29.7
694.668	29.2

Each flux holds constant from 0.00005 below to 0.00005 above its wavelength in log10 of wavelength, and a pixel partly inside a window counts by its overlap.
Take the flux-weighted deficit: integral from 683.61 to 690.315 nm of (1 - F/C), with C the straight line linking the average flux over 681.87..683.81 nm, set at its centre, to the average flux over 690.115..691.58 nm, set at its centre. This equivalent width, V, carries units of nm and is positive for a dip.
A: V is 0.32 nm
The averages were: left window 30.4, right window 30.2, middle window 28.8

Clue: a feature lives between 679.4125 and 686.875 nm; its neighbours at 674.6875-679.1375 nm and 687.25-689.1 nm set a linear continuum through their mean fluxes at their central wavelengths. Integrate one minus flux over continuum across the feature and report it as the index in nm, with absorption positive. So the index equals 0.24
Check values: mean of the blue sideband 28.8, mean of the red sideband 30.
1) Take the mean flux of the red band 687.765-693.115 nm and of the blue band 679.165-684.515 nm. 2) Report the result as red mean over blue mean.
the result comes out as 1.02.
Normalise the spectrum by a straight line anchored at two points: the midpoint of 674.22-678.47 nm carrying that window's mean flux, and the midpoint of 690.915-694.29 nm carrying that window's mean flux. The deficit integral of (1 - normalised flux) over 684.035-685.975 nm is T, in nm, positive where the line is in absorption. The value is 0.08 nm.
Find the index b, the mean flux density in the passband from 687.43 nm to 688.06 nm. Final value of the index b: 31.6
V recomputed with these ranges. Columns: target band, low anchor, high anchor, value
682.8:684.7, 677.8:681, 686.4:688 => 0.01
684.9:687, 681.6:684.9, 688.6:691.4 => 0.11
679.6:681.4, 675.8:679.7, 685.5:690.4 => 0.06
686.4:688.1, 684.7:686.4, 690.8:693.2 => -0.07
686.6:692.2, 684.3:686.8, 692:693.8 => -0.24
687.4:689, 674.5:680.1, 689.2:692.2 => -0.04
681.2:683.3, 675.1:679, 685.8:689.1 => -0.07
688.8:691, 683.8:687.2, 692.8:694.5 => -0.08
